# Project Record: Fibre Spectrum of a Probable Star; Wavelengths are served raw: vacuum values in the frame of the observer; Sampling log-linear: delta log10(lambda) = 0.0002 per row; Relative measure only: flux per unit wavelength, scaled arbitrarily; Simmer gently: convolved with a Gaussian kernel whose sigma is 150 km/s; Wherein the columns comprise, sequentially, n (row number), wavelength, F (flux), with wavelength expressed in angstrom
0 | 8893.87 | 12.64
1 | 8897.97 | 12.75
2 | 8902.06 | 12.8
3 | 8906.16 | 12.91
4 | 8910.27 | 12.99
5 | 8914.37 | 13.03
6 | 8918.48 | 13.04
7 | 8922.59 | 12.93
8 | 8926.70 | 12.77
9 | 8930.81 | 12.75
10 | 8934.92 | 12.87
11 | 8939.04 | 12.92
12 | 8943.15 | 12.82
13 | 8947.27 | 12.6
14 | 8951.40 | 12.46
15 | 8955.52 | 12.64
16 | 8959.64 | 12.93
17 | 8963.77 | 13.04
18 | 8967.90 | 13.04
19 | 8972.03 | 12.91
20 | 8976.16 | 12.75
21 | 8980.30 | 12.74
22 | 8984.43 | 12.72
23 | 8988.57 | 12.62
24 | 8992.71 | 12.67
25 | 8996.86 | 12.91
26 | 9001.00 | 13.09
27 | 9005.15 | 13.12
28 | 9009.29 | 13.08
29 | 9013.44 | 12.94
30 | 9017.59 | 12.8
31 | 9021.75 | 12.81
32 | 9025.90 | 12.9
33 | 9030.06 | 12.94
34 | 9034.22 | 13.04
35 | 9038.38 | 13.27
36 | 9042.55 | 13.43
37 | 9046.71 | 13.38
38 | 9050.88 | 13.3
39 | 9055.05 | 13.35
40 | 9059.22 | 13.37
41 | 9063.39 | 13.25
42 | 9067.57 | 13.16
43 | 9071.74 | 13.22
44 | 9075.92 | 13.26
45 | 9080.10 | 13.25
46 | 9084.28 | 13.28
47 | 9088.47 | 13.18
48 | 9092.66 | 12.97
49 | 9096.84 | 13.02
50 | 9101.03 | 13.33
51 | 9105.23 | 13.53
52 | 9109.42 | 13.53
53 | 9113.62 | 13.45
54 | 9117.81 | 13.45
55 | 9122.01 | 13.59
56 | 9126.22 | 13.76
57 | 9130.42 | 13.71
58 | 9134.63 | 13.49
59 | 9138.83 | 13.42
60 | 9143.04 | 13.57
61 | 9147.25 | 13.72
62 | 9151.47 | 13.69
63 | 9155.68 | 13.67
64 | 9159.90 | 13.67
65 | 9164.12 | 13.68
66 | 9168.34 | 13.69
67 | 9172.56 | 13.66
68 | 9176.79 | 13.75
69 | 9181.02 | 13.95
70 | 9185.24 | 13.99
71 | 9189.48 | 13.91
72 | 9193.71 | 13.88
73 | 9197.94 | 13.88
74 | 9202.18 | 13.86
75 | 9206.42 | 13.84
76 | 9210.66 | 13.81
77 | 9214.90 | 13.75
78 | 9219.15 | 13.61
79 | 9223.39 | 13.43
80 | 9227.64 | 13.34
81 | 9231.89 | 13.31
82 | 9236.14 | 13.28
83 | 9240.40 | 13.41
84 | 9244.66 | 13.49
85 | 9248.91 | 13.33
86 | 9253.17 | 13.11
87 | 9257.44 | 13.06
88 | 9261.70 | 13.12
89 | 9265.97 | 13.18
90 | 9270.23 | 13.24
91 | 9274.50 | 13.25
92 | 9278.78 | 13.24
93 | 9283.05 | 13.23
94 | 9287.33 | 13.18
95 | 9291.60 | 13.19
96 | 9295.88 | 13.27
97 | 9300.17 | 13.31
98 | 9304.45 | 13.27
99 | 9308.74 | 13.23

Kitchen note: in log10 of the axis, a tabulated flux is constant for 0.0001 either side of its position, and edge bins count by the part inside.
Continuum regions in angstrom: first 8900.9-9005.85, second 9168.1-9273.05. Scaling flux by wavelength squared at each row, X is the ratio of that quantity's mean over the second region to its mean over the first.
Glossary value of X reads 1.12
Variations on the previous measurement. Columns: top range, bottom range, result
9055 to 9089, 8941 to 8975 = 1.06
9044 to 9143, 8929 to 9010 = 1.07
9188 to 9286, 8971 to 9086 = 1.08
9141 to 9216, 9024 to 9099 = 1.07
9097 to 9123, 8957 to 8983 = 1.08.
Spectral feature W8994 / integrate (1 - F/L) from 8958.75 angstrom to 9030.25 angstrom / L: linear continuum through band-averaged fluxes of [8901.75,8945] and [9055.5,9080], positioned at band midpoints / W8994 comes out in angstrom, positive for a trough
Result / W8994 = 1.0 angstrom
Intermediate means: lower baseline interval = 12.9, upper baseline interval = 13.3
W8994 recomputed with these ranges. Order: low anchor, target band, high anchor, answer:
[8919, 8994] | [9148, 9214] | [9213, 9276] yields -2.91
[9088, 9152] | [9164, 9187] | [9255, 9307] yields -0.72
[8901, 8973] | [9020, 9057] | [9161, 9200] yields 0.27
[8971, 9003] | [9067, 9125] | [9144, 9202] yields 0.26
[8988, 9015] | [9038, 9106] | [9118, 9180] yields 0.06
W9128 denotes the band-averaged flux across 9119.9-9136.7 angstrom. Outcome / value 13.6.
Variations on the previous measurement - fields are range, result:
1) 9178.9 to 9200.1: 13.9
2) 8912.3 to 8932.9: 12.9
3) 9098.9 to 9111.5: 13.5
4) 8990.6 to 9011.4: 13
